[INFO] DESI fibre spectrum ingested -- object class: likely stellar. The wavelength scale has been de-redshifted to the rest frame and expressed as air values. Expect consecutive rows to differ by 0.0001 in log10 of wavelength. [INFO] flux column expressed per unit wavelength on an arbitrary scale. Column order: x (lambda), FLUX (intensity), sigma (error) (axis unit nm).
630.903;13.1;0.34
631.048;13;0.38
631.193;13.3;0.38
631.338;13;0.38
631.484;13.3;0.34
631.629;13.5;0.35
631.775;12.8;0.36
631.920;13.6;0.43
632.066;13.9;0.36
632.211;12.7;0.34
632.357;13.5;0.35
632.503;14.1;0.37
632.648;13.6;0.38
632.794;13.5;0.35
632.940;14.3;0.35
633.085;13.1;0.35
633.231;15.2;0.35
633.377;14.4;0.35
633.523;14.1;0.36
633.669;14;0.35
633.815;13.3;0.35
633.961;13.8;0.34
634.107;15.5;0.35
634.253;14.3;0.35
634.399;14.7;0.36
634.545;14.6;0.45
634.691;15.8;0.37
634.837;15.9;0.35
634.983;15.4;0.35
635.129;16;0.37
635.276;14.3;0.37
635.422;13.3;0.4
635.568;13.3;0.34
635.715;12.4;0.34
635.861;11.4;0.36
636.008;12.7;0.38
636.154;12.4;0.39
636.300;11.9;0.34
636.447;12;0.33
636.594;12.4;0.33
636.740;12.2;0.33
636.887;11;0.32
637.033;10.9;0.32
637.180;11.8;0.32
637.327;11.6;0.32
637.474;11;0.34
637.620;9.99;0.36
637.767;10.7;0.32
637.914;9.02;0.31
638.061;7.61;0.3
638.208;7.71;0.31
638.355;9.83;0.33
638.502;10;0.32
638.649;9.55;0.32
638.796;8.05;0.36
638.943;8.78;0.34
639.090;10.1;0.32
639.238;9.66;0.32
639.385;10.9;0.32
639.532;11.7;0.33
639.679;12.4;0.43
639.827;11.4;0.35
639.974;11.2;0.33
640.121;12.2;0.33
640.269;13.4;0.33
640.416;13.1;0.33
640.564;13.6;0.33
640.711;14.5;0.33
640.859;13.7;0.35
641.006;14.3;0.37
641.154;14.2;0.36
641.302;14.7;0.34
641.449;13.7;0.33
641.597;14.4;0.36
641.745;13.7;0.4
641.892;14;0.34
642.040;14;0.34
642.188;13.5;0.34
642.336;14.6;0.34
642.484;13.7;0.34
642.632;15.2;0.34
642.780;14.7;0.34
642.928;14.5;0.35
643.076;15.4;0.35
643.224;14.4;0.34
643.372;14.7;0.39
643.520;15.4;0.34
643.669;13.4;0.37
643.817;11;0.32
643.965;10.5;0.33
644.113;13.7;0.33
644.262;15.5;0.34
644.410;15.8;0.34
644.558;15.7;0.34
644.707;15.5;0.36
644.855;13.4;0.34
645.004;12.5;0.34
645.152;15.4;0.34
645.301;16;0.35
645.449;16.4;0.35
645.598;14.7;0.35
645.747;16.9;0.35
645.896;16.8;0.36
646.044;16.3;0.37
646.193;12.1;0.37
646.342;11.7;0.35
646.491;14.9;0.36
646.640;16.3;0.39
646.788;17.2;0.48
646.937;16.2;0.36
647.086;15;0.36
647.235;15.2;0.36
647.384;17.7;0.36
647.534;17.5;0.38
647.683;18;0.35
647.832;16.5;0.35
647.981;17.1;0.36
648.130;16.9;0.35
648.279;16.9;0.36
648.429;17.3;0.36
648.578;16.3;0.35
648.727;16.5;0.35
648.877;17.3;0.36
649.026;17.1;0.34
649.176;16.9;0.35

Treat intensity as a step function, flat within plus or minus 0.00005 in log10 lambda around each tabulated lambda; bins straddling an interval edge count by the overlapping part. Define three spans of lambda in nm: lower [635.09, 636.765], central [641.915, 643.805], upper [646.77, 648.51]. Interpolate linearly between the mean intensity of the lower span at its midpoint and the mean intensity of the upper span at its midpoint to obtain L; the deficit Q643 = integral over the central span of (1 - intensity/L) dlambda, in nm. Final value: 0.10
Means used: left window 12.8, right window 16.8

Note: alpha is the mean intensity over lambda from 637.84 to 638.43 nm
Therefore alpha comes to 8.54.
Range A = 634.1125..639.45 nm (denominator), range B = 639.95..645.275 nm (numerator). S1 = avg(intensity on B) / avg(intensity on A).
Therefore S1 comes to 1.19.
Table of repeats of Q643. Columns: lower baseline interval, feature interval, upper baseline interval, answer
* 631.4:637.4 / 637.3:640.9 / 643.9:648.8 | 0.88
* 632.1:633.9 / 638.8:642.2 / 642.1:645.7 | 0.38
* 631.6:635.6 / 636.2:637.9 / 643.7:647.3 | 0.36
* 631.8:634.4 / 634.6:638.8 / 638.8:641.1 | 0.37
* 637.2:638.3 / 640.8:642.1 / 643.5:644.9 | -0.21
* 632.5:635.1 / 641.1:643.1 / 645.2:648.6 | 0.16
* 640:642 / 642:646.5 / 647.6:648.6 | 0.23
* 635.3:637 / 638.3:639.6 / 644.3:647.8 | 0.33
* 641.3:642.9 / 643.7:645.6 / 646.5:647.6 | 0.13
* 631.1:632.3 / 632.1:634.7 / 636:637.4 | -0.27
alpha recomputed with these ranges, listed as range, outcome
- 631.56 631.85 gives 13.1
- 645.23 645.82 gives 16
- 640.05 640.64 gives 13.1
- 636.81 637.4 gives 11.3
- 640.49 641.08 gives 14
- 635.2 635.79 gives 13.3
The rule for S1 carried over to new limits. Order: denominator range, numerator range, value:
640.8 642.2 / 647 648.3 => 1.19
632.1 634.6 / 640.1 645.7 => 1.01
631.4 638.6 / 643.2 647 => 1.15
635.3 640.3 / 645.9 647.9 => 1.43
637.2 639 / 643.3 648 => 1.58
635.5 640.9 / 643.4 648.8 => 1.37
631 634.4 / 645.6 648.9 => 1.17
